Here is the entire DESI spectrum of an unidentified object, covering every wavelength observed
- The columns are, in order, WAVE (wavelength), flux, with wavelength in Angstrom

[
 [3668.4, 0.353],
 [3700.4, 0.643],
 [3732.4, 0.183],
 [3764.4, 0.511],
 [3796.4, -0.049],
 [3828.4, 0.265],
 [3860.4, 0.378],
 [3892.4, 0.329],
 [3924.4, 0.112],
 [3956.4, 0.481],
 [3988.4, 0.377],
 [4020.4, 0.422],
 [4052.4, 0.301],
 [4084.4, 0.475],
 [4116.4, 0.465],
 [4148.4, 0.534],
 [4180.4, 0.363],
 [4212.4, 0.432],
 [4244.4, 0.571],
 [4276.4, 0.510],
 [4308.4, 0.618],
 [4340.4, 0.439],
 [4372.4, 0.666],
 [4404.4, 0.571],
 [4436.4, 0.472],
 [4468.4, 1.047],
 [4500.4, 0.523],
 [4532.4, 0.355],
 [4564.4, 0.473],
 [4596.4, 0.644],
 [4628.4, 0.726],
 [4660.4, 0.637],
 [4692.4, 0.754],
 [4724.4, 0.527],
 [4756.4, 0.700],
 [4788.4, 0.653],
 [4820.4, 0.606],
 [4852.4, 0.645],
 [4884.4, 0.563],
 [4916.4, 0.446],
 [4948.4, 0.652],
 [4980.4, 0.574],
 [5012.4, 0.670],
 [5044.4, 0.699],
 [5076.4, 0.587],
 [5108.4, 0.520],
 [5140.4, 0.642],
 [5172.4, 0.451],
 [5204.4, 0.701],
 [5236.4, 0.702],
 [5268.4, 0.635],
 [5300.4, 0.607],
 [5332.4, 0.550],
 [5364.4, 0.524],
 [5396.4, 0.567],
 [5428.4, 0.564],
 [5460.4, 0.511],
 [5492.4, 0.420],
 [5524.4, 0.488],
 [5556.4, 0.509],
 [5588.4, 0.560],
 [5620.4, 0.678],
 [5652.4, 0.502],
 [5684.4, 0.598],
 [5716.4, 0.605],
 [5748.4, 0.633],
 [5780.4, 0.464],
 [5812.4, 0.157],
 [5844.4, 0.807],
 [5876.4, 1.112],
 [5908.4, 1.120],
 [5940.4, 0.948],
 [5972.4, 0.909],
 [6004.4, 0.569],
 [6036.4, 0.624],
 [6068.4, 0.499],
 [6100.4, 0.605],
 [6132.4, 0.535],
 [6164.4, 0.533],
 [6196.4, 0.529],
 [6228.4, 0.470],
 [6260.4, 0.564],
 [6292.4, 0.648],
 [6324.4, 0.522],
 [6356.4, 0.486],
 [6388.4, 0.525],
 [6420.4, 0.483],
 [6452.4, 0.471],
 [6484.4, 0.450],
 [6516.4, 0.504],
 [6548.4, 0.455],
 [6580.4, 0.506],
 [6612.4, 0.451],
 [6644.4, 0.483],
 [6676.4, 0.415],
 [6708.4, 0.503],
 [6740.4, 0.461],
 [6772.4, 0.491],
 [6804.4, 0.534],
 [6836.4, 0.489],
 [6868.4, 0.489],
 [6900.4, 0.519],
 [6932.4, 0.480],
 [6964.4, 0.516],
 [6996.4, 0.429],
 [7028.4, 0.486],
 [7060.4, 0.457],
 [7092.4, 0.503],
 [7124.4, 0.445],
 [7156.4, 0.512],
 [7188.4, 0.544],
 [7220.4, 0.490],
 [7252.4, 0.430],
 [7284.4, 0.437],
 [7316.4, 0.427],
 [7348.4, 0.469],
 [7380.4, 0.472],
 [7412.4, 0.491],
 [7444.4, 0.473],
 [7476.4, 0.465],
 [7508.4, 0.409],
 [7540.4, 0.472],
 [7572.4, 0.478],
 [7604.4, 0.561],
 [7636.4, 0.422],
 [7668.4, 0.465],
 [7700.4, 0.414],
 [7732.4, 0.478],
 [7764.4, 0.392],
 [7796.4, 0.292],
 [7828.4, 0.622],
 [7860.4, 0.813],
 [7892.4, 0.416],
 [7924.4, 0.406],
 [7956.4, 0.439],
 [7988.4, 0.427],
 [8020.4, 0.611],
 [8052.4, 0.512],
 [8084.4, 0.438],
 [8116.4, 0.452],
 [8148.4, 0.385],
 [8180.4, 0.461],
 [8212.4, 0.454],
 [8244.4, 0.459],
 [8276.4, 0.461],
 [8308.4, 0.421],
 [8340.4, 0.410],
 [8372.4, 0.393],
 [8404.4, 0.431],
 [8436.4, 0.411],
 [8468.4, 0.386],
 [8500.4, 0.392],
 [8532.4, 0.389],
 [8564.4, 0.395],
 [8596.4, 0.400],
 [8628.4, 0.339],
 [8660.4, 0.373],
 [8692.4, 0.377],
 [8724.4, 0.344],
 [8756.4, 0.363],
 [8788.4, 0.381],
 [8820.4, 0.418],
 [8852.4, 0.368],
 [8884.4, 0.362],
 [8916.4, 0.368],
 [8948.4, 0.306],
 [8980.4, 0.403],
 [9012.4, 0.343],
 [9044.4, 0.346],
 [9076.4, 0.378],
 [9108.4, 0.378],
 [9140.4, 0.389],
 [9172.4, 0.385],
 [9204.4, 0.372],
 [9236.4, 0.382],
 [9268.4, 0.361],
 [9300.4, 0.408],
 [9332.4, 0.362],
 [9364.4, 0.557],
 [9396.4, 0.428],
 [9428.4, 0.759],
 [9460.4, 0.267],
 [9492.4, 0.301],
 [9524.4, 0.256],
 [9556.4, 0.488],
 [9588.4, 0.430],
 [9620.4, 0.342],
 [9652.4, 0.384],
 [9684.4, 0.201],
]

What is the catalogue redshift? 0.195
